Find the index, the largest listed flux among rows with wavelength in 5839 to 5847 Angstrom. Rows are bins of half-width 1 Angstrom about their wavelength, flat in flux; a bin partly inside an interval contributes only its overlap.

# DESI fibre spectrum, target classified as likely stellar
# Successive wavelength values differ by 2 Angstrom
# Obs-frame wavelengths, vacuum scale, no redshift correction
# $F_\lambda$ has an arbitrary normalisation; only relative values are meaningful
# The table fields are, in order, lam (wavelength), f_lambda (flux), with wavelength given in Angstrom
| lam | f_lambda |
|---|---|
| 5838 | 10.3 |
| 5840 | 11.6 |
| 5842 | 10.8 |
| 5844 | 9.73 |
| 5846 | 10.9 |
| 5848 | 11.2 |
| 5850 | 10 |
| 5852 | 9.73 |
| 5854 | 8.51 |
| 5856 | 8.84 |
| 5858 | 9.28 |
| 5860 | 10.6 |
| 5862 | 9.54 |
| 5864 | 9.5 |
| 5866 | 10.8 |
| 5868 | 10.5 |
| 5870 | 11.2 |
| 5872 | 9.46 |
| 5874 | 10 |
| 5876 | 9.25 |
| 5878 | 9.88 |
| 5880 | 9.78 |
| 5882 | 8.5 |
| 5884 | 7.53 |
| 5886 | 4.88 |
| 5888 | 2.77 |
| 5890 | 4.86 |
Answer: 11.6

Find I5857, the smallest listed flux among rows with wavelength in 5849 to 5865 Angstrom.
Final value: 8.51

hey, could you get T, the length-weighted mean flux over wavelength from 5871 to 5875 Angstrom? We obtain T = 9.73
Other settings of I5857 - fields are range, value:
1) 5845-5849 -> 10.9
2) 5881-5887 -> 4.88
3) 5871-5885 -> 7.53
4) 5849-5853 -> 9.73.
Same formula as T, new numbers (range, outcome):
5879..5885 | 8.6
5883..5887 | 6.21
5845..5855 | 10.1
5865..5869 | 10.7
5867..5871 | 10.8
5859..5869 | 10.2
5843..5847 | 10.3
